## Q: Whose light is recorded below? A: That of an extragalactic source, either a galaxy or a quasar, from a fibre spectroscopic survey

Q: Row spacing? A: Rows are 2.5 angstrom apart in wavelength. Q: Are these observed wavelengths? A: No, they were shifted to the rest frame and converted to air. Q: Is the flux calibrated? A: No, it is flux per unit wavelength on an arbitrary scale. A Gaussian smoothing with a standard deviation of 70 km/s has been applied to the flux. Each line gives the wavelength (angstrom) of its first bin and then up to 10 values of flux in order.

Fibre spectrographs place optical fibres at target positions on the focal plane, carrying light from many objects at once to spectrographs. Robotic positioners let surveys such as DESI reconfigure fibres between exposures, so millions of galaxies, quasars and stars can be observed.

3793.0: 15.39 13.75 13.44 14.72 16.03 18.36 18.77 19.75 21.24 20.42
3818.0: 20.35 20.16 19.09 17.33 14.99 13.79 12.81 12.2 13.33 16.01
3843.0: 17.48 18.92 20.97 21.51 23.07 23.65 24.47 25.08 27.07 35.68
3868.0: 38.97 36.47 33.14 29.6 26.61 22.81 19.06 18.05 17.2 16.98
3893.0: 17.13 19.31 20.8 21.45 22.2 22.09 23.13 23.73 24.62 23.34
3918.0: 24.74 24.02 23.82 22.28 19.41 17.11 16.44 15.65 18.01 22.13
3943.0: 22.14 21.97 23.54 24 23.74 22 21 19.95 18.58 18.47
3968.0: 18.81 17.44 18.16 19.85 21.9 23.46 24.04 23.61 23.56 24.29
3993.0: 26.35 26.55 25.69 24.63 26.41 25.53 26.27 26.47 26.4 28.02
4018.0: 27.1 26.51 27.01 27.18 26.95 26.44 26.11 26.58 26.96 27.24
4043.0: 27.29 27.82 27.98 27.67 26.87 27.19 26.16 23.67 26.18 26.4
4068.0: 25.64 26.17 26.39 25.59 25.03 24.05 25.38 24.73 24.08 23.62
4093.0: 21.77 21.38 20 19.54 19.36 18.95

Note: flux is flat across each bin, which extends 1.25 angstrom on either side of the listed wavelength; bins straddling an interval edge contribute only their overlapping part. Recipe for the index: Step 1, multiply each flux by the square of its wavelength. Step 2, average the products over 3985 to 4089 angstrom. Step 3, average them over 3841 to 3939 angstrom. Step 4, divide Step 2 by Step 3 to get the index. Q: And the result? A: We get 1.2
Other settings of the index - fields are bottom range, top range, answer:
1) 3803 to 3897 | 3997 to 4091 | 1.35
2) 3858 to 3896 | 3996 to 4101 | 1.09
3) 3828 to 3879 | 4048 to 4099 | 1.19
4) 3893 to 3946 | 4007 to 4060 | 1.34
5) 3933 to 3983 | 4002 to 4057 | 1.36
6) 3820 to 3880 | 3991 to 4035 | 1.26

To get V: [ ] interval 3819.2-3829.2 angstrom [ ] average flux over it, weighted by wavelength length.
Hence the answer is 17.9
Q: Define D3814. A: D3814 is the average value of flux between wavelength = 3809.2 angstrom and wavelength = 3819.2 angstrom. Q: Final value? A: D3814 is 20.4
